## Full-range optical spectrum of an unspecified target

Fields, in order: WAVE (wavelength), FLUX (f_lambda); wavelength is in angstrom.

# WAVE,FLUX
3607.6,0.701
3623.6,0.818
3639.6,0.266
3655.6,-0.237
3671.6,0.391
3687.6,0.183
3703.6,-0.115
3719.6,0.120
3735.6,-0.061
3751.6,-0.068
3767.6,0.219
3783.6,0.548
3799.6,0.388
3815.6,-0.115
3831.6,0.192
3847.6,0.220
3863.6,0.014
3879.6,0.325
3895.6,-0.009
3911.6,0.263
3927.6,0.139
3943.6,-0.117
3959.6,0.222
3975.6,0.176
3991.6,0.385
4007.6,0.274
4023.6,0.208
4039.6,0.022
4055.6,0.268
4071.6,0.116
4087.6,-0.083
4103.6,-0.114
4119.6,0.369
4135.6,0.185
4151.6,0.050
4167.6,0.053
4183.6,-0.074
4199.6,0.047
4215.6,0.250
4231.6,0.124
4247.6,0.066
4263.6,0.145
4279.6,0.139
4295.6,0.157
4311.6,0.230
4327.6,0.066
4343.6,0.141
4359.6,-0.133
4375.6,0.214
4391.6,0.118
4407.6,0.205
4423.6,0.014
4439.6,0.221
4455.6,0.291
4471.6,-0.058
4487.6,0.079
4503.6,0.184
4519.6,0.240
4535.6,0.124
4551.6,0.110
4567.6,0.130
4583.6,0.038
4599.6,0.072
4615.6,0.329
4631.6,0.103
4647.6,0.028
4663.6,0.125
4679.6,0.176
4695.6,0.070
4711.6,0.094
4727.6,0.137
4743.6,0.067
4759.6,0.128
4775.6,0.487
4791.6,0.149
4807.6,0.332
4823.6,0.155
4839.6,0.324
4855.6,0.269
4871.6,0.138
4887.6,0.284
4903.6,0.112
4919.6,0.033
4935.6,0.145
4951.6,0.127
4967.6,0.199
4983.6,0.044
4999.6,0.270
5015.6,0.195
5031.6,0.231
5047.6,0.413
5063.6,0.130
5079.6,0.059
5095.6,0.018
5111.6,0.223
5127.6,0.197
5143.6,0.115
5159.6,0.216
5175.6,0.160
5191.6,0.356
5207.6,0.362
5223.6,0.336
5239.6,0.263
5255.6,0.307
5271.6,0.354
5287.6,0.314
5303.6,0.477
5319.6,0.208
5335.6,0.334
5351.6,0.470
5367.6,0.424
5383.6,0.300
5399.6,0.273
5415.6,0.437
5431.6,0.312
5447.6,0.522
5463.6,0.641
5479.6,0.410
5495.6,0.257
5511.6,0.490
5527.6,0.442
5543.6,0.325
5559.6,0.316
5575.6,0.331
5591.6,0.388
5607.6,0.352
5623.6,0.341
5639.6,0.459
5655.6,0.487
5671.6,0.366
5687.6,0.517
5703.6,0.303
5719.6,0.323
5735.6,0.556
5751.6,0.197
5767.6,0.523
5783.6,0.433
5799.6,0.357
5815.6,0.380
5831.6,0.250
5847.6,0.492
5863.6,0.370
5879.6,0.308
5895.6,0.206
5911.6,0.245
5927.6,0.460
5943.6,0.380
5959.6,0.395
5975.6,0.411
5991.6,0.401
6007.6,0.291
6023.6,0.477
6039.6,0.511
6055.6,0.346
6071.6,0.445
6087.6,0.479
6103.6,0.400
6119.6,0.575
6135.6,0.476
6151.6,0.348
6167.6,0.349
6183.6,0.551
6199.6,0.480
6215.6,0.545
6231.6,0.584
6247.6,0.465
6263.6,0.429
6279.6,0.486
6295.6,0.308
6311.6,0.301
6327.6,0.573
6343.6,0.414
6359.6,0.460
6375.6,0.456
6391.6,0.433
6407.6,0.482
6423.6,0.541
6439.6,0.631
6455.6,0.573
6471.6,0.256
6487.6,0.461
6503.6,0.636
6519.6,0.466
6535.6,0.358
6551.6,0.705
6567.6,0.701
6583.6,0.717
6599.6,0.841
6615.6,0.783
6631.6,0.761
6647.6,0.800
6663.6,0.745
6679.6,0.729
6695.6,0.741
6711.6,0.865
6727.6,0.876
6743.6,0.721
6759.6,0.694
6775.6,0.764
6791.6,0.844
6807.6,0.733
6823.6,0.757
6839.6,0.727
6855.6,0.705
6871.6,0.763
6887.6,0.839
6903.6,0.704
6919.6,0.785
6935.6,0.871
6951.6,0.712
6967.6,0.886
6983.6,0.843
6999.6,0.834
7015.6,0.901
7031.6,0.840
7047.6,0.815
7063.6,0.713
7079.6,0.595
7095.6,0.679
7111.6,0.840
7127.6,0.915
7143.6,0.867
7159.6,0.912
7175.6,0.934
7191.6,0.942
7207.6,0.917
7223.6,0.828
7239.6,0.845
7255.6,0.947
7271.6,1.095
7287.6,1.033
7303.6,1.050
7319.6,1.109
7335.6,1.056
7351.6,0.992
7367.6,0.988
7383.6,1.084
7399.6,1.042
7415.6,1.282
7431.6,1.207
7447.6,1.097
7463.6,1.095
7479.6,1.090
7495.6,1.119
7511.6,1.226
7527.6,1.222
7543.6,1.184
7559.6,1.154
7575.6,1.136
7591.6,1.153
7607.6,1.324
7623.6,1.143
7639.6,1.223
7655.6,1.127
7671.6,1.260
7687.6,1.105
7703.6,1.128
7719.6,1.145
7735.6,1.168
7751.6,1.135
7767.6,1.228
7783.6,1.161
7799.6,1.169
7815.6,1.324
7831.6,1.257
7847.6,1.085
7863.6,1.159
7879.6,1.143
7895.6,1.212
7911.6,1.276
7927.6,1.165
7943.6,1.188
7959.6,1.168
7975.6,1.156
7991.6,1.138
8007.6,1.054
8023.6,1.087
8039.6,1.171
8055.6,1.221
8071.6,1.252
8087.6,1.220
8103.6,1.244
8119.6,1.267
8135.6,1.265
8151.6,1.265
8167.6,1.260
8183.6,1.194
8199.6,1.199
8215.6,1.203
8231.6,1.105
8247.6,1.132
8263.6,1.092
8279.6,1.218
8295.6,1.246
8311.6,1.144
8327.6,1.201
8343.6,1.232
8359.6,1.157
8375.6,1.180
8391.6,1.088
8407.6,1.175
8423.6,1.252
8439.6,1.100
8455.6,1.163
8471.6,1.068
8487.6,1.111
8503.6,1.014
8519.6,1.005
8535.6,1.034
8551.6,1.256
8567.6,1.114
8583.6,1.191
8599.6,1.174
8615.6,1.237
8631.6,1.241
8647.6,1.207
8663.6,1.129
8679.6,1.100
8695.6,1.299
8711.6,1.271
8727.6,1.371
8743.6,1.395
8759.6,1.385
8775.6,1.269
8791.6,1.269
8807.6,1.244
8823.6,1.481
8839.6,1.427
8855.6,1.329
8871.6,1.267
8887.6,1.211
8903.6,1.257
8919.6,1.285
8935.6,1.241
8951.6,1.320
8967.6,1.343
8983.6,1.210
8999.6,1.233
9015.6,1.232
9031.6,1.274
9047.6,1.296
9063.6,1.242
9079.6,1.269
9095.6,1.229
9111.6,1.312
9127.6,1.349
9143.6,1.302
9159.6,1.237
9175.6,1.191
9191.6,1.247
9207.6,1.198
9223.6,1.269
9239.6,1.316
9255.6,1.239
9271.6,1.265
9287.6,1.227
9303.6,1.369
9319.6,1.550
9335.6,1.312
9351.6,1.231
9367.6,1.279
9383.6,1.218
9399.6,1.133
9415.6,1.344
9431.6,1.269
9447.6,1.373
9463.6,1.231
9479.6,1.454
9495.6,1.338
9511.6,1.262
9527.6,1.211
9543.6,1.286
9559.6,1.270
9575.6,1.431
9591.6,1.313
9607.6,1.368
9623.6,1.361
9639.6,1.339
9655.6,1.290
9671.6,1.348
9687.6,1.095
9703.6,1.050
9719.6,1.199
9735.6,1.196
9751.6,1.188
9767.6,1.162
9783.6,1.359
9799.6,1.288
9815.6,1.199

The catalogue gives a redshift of 0.65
